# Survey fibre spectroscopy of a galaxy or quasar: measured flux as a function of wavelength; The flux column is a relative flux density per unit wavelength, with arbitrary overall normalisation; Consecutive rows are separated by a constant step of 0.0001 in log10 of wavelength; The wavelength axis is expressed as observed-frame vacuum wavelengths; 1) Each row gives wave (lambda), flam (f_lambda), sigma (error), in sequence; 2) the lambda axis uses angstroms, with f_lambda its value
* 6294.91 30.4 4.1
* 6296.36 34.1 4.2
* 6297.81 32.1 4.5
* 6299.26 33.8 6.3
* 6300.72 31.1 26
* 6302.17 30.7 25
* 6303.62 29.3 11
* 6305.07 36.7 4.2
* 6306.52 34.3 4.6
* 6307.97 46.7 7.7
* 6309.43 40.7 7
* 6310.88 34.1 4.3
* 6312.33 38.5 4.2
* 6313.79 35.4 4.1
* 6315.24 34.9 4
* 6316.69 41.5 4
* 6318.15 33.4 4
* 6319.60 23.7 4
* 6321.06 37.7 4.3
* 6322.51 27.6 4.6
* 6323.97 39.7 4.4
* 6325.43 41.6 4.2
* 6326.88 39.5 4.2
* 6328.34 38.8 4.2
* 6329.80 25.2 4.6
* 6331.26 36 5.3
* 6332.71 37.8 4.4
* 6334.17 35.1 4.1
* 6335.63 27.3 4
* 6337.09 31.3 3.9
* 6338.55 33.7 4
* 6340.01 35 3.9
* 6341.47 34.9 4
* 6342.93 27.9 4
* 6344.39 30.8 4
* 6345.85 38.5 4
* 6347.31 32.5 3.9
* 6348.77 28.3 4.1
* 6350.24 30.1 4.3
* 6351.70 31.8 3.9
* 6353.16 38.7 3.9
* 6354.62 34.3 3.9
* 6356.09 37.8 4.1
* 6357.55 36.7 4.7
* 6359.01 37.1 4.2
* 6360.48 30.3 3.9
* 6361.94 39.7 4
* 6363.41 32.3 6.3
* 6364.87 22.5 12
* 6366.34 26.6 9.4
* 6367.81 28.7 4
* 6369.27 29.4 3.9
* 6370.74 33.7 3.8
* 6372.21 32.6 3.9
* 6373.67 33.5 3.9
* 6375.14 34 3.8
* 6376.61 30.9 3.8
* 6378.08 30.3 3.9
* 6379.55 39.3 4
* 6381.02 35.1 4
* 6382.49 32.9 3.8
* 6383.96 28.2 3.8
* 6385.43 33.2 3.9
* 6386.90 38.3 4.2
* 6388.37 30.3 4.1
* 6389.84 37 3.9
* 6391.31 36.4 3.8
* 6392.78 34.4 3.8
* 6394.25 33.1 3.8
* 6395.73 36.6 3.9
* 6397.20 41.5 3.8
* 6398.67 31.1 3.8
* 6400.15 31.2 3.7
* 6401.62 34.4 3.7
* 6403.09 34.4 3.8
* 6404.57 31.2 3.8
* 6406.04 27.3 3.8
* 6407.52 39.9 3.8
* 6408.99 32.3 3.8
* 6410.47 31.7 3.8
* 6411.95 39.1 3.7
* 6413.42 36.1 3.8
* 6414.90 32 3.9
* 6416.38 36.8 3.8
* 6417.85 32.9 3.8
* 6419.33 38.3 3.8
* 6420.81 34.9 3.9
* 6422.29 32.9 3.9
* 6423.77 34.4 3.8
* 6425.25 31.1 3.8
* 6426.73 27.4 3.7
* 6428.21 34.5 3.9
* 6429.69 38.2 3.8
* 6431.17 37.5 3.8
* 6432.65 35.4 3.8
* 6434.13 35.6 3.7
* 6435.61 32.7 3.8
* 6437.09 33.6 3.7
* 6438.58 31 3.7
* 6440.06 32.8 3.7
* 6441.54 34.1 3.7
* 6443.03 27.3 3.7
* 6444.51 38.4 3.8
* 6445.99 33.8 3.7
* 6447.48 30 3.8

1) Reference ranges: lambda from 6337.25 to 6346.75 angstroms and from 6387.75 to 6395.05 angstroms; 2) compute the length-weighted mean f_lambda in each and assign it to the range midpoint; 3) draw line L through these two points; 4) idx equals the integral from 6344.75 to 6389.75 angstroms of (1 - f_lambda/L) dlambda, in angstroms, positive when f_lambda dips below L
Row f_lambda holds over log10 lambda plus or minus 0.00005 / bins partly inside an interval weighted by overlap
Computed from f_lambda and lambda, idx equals 1.2 angstroms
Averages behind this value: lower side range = 33.3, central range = 33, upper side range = 34.3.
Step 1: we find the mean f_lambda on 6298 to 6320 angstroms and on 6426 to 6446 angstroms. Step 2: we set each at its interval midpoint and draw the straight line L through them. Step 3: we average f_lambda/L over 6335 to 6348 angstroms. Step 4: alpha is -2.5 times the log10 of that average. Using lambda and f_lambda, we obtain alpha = 0.07 mag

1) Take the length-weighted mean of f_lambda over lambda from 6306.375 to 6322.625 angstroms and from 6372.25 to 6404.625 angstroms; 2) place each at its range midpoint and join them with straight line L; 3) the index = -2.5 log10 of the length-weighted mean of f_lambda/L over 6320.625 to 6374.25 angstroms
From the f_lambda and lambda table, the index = 0.06 mag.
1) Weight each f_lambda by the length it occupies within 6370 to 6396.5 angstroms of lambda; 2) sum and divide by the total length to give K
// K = 33.9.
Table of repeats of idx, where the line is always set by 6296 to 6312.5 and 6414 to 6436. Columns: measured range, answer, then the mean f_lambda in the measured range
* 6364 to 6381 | 1.7 angstroms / 31.2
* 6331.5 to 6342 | 0.4 angstroms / 33.7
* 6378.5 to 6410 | 0.4 angstroms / 34.1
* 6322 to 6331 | -0.2 angstroms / 35.6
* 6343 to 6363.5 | 0.4 angstroms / 34.1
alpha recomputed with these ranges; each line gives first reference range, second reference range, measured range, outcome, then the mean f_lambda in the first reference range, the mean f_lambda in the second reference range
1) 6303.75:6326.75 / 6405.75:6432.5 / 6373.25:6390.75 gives 0.048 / 36.3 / 34.4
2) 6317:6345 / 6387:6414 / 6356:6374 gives 0.061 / 33.7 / 34.4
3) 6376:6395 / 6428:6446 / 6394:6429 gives 0.002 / 33.8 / 34.2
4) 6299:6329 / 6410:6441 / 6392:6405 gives 0.010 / 35.7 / 34.3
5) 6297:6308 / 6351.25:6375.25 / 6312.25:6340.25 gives -0.041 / 33.6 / 32.9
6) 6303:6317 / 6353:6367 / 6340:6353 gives 0.068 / 37.2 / 33.4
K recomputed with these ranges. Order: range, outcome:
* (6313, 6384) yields 33.4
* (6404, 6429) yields 33.7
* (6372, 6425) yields 34.1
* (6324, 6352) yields 33.7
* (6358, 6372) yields 31.3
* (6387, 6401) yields 34.8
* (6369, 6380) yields 32.9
